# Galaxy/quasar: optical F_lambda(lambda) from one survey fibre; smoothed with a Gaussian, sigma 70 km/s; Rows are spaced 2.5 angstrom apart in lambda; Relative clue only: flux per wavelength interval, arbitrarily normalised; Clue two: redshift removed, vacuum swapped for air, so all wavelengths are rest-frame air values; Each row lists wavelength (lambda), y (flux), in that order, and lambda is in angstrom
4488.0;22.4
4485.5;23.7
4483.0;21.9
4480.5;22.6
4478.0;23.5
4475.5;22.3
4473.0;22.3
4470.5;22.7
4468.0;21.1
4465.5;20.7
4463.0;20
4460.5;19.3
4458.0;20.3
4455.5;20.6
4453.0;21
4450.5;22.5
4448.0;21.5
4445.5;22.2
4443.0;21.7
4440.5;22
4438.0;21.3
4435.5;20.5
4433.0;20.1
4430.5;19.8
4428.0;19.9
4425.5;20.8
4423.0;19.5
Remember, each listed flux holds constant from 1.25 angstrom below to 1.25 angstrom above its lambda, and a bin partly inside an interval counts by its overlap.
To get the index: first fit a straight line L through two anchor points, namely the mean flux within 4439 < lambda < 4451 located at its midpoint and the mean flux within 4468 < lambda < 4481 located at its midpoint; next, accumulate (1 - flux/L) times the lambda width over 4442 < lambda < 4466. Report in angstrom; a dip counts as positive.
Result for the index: 1.23 angstrom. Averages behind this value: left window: 21.9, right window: 22.5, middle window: 21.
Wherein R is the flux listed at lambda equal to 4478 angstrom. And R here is 23.5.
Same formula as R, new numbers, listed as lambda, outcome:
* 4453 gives 21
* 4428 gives 19.9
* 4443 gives 21.7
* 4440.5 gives 22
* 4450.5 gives 22.5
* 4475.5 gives 22.3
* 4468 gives 21.1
